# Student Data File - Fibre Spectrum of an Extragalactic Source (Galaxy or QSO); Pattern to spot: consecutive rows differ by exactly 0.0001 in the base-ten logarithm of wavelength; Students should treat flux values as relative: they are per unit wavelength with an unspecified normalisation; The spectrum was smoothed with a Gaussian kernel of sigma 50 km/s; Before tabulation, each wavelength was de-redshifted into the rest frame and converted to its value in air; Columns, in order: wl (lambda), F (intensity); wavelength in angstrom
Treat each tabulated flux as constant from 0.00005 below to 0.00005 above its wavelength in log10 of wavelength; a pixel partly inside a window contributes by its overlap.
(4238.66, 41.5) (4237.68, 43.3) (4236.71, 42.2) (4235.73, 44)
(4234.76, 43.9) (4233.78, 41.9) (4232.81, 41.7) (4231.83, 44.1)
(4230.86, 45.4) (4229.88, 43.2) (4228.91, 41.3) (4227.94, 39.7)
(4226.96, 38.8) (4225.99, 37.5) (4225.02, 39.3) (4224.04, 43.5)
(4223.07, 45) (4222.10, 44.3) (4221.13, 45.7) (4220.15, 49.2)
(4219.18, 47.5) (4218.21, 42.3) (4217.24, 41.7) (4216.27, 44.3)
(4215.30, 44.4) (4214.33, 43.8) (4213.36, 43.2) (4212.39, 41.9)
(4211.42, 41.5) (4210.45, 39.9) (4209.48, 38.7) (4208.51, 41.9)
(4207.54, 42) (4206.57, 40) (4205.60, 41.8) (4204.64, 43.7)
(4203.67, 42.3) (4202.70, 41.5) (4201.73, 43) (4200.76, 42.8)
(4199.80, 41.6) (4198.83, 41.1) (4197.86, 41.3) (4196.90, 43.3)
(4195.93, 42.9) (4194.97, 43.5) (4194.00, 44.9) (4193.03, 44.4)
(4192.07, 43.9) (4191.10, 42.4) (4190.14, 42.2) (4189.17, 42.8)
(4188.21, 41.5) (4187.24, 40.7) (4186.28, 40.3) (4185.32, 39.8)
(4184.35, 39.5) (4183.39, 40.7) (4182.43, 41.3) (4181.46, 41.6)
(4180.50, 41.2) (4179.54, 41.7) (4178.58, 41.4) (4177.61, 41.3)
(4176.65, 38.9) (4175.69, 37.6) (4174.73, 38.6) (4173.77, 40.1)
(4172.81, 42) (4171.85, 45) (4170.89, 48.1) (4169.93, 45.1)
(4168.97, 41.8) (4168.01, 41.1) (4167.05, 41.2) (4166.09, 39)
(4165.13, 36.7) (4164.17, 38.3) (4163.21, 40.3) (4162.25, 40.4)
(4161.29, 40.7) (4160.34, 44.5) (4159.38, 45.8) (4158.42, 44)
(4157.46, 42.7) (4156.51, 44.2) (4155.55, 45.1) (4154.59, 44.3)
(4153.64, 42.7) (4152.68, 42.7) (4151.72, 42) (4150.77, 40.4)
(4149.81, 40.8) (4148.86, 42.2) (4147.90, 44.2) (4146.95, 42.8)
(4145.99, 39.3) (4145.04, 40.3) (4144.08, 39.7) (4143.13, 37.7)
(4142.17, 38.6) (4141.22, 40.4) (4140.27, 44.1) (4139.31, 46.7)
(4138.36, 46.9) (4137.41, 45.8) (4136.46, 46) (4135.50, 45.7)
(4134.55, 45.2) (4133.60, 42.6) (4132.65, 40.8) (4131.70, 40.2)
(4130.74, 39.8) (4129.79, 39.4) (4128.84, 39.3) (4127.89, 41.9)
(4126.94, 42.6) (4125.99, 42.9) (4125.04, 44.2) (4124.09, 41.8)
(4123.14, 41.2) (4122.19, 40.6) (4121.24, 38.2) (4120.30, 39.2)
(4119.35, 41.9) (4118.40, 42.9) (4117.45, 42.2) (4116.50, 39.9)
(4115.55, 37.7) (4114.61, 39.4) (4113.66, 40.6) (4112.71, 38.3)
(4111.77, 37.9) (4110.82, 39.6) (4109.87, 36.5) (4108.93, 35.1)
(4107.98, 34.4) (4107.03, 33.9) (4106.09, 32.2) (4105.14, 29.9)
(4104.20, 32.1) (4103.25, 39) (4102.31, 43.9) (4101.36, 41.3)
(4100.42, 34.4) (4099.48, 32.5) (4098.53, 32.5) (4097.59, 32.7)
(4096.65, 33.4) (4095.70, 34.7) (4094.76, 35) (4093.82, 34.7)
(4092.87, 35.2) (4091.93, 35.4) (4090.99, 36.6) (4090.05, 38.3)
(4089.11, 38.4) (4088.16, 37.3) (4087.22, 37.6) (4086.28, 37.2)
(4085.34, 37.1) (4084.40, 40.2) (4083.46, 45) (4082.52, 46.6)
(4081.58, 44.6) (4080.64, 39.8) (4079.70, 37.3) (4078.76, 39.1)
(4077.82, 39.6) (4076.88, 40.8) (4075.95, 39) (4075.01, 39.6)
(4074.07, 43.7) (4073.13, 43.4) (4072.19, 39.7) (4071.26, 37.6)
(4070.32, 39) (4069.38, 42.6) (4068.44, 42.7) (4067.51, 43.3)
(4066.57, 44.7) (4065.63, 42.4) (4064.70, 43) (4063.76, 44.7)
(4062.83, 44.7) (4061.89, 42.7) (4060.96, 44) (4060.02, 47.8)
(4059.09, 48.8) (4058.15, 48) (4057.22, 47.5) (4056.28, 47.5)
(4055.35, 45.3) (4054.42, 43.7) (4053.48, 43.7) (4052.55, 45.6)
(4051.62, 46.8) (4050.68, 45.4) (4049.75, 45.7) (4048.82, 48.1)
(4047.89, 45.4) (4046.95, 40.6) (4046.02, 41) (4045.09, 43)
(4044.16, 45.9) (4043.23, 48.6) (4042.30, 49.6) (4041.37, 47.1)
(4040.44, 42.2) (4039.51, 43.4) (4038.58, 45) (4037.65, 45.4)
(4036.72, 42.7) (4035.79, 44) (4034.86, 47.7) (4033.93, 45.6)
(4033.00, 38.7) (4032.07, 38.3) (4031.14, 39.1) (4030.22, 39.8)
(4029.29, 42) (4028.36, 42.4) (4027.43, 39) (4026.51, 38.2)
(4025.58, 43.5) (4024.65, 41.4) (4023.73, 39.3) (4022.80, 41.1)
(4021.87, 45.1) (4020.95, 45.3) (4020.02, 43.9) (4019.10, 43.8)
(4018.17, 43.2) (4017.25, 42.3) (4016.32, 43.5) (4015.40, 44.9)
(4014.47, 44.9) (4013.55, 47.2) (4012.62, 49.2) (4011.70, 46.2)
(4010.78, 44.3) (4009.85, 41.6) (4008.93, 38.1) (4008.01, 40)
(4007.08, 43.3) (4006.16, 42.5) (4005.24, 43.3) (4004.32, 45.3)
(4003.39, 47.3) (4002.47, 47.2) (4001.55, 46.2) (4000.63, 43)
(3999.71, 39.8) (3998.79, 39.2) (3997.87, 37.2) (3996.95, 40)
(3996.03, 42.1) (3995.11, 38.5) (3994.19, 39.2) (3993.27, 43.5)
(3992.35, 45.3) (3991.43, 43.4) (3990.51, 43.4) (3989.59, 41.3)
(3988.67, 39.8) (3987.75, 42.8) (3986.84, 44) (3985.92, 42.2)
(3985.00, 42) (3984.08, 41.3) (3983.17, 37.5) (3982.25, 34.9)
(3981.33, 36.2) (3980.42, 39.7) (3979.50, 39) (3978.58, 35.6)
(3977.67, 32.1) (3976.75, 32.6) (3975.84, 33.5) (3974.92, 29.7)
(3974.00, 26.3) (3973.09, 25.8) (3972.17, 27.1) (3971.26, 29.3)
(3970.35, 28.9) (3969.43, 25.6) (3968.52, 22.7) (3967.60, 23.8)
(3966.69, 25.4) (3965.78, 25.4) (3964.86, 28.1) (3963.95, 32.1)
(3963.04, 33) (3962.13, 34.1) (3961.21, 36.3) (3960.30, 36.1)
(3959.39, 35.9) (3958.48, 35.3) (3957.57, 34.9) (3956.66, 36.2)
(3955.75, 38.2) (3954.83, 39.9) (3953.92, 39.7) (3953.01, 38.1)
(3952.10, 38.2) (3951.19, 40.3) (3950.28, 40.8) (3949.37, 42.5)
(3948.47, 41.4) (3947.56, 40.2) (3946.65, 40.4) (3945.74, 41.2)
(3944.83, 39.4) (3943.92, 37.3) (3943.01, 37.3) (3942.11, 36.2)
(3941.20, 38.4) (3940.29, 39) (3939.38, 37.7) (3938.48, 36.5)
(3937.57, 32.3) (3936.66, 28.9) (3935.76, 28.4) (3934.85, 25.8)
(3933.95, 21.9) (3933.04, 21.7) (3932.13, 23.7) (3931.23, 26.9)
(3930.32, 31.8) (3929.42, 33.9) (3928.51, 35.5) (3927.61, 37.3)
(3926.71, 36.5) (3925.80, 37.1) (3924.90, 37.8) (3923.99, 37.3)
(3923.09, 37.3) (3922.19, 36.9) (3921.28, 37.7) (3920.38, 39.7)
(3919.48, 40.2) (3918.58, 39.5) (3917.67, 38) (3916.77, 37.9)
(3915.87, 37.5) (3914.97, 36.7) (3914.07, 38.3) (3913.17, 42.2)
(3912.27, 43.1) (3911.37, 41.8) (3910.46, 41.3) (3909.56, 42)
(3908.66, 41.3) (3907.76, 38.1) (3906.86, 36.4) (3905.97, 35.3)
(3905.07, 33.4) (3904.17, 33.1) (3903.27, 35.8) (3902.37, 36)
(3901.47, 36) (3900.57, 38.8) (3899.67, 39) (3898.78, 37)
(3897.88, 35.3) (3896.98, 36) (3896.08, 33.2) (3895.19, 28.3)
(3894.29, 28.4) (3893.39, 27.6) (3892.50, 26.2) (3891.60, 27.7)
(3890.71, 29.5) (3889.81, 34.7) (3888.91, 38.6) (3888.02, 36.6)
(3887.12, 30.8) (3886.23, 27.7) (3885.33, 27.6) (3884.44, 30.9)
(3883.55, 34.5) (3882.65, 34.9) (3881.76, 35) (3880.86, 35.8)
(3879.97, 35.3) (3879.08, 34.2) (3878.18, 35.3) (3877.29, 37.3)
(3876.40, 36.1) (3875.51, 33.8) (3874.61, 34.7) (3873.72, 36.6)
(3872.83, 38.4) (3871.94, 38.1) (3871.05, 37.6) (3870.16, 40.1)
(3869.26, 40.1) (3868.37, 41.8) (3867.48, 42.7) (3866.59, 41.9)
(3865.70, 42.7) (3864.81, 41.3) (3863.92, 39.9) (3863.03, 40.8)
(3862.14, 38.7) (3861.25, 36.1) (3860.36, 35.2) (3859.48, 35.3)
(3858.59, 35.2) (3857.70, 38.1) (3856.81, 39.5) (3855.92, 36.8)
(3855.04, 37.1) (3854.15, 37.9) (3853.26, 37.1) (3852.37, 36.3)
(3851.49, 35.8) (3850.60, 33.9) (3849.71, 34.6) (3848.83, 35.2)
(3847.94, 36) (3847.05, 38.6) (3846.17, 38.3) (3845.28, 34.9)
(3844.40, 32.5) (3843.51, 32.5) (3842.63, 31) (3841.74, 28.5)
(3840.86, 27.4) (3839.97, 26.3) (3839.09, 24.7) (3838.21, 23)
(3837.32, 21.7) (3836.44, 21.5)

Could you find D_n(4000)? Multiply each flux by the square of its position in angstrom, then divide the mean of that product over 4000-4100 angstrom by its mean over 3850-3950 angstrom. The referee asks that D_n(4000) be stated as 1.27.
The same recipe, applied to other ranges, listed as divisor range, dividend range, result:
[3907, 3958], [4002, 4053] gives 1.25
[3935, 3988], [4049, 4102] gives 1.24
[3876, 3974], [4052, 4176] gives 1.30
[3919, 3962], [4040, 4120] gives 1.21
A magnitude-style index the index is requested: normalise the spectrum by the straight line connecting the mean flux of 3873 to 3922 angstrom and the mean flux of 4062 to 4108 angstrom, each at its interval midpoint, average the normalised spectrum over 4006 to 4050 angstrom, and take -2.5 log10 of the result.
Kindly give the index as -0.15 mag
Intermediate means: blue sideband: 35.6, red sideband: 38.7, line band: 43.4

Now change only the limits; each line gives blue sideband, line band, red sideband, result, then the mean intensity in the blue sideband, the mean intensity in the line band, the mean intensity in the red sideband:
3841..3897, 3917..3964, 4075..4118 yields 0.005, 35.3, 35.9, 37.6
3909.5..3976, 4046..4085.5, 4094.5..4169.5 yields -0.133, 34.7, 43.3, 40.2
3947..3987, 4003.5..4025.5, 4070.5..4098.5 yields -0.202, 34.5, 43.5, 38.5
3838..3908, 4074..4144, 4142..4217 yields 0.027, 35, 39.3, 41.8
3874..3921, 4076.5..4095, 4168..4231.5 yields 0.024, 35.5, 38.8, 42.2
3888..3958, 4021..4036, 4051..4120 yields -0.084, 35.9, 41.6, 39.9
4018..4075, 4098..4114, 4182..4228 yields 0.194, 43.6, 36.1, 42.3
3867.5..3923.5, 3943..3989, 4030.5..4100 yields 0.093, 36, 35.3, 41.8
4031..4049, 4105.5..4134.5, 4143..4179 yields 0.076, 44.1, 39.6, 41.7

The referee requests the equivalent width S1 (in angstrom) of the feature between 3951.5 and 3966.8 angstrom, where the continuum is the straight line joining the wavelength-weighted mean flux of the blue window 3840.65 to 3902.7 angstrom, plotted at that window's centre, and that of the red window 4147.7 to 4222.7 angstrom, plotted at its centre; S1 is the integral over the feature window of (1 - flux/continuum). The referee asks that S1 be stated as 1.03 angstrom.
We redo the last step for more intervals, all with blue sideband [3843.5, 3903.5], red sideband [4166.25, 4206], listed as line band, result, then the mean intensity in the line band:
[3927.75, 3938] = 2.32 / 28.5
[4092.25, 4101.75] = 1.32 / 34.6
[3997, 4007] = -1.23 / 43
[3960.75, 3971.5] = 2.53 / 28.7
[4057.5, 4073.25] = -1.60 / 43.5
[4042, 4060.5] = -3.12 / 45.9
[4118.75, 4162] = -1.31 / 42.3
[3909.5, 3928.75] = -1.09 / 38.7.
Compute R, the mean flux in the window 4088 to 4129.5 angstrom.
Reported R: 37.8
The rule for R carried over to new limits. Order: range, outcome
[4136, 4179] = 42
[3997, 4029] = 43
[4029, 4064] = 44.6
